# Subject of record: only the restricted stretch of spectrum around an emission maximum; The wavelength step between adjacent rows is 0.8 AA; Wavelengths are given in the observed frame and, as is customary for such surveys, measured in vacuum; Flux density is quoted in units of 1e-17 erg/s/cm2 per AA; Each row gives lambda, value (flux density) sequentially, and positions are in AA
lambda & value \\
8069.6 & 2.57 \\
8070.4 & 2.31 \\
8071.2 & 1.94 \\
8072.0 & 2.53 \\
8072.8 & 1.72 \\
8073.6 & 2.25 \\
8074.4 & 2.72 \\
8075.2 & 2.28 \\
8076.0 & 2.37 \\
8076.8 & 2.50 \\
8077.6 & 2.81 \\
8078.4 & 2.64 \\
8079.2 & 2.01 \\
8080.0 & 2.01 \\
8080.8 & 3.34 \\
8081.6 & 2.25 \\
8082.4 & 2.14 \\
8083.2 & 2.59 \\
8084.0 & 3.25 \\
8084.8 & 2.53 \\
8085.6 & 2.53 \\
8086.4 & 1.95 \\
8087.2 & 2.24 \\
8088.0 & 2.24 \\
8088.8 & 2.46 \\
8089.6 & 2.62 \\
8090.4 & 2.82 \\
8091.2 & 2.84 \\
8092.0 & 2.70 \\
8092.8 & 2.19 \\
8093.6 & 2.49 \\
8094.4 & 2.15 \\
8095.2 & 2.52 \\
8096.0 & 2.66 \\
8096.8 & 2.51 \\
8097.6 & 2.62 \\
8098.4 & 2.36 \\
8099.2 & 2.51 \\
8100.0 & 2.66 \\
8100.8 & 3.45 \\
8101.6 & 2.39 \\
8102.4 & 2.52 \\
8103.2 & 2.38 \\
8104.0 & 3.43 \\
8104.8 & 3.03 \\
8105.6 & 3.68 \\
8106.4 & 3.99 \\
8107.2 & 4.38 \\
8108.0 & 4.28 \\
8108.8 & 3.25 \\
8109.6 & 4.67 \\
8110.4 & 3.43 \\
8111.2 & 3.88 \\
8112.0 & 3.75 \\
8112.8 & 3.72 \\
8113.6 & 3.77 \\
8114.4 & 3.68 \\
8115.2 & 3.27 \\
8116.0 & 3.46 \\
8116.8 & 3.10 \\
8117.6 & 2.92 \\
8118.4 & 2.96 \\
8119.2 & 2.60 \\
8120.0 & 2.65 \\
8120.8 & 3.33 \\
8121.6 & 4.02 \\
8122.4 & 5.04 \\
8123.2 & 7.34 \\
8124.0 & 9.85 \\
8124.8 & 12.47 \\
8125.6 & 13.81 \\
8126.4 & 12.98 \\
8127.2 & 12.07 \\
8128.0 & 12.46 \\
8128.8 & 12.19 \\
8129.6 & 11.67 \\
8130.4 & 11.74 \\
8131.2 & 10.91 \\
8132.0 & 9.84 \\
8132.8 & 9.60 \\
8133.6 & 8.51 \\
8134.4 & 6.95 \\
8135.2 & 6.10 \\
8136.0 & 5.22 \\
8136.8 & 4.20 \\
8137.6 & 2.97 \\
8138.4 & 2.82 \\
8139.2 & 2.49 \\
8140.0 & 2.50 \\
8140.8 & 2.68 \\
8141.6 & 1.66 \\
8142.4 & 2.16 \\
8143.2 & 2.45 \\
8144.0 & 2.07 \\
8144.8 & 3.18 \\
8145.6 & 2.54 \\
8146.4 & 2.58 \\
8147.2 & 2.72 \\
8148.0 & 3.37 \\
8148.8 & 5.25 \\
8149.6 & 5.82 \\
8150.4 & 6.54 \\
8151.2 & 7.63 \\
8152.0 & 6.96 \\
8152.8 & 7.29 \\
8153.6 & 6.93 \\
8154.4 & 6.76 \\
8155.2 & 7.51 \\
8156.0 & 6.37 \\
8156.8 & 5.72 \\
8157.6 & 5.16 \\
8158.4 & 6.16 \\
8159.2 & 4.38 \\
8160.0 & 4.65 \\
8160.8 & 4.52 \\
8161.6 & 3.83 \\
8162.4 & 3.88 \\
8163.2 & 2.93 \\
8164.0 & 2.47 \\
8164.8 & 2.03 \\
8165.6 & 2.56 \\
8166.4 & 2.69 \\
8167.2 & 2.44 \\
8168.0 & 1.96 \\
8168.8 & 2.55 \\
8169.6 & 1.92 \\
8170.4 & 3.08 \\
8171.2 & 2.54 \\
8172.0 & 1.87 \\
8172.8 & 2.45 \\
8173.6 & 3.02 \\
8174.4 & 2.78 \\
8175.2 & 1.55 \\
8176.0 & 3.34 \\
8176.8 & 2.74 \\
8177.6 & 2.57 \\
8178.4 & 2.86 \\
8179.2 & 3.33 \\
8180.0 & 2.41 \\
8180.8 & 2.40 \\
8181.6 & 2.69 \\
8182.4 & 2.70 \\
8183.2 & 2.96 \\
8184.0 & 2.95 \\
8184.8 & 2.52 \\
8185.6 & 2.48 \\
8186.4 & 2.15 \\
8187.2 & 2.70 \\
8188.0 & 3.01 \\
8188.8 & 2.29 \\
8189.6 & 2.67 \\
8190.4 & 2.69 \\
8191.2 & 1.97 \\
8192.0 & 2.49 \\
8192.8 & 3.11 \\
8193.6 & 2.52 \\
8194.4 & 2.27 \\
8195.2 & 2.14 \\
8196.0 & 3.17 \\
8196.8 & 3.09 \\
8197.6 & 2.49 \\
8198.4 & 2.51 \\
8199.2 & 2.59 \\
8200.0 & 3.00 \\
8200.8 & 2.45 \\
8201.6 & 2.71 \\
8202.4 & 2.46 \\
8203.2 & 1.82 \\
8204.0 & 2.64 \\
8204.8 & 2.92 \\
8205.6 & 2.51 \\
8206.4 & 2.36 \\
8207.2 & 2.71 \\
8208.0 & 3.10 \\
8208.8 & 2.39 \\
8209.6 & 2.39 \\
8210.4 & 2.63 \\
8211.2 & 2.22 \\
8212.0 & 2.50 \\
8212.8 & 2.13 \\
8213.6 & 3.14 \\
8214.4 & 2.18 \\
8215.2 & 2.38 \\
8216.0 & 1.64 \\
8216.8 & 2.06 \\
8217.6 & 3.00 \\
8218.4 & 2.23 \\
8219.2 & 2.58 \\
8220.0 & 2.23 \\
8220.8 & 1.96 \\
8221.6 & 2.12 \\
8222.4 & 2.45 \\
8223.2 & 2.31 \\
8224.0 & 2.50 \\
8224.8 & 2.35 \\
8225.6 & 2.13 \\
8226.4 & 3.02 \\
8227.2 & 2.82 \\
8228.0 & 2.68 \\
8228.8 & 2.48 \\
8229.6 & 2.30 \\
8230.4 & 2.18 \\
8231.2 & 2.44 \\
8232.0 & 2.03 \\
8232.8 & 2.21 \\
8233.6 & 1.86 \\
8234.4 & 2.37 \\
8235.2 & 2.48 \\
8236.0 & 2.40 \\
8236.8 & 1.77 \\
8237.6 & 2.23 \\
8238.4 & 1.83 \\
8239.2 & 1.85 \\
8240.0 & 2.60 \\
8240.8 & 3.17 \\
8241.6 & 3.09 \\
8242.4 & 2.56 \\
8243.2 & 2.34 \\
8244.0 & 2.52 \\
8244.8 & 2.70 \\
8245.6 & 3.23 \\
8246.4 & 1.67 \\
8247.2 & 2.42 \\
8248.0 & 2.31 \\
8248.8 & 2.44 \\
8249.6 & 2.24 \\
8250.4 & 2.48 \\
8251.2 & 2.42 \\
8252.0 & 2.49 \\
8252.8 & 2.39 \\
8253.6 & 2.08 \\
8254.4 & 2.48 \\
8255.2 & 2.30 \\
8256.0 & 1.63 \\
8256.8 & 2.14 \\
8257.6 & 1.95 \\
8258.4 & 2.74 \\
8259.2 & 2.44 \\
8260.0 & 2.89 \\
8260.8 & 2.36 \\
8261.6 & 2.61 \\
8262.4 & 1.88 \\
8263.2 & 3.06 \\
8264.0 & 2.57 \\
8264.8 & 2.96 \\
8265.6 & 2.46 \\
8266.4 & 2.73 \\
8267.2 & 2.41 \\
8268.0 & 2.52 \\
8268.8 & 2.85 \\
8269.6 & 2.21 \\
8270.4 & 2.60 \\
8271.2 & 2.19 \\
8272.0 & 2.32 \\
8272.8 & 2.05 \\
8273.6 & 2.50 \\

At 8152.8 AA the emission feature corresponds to [N II]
